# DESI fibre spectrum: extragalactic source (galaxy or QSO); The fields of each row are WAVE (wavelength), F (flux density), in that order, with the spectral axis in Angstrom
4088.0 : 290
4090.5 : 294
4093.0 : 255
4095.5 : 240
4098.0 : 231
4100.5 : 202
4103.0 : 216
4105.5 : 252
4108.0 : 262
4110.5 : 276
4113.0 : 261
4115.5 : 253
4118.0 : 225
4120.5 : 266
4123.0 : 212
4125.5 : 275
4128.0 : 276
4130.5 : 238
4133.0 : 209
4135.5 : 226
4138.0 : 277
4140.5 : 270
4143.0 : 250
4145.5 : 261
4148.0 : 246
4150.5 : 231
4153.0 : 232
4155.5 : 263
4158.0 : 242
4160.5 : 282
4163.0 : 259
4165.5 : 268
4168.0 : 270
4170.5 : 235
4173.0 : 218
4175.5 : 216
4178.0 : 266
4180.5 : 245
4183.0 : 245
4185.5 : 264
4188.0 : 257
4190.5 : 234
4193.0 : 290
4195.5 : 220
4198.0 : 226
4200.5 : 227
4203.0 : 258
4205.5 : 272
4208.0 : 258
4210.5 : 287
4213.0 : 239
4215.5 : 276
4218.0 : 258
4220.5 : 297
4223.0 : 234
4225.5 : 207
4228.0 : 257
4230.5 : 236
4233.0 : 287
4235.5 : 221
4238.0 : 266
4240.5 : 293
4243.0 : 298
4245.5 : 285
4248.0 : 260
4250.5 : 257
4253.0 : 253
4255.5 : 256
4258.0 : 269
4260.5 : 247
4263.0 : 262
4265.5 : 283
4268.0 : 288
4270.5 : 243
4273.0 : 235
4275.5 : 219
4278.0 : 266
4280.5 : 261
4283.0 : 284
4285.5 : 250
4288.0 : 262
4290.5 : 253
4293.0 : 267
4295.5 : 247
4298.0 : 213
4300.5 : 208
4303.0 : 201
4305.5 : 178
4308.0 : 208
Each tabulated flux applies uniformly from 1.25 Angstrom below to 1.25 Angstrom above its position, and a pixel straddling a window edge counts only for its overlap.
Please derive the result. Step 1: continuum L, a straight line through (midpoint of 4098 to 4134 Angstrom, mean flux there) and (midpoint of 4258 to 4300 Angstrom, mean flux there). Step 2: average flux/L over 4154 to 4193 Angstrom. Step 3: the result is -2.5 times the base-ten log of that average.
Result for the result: -0.018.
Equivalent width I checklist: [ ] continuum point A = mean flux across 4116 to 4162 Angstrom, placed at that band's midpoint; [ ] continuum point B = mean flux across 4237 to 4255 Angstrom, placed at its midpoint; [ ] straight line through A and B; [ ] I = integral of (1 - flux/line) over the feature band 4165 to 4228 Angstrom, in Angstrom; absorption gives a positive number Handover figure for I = 2.7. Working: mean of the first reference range 249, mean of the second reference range 273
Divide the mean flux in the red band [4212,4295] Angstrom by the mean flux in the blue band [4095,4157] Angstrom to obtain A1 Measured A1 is 1.1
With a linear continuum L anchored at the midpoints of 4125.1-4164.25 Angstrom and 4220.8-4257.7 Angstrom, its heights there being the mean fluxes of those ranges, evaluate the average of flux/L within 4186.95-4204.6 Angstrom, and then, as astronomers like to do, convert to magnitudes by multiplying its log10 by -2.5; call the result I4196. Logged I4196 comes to 0.05 mag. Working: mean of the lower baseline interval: 252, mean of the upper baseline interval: 259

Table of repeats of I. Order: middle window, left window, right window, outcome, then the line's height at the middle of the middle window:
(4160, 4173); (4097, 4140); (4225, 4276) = -0.37 Angstrom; 250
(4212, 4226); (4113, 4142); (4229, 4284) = 0.20 Angstrom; 258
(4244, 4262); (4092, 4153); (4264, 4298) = -0.48 Angstrom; 255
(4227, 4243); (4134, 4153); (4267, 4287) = -0.59 Angstrom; 254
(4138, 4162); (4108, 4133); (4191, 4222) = -0.03 Angstrom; 254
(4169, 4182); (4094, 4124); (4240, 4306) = 0.51 Angstrom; 247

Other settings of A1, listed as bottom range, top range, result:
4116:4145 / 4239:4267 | 1.09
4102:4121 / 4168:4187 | 0.97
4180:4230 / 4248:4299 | 1.01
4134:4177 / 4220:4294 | 1.04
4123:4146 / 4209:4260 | 1.04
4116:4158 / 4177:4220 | 1.03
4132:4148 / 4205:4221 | 1.08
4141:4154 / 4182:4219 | 1.03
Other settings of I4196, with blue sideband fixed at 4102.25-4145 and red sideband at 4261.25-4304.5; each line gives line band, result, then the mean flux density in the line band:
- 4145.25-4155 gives 0.03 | 242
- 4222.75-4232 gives 0.07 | 235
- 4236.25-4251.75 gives -0.11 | 275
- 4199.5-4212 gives -0.05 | 261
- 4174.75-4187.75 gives 0.00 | 249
